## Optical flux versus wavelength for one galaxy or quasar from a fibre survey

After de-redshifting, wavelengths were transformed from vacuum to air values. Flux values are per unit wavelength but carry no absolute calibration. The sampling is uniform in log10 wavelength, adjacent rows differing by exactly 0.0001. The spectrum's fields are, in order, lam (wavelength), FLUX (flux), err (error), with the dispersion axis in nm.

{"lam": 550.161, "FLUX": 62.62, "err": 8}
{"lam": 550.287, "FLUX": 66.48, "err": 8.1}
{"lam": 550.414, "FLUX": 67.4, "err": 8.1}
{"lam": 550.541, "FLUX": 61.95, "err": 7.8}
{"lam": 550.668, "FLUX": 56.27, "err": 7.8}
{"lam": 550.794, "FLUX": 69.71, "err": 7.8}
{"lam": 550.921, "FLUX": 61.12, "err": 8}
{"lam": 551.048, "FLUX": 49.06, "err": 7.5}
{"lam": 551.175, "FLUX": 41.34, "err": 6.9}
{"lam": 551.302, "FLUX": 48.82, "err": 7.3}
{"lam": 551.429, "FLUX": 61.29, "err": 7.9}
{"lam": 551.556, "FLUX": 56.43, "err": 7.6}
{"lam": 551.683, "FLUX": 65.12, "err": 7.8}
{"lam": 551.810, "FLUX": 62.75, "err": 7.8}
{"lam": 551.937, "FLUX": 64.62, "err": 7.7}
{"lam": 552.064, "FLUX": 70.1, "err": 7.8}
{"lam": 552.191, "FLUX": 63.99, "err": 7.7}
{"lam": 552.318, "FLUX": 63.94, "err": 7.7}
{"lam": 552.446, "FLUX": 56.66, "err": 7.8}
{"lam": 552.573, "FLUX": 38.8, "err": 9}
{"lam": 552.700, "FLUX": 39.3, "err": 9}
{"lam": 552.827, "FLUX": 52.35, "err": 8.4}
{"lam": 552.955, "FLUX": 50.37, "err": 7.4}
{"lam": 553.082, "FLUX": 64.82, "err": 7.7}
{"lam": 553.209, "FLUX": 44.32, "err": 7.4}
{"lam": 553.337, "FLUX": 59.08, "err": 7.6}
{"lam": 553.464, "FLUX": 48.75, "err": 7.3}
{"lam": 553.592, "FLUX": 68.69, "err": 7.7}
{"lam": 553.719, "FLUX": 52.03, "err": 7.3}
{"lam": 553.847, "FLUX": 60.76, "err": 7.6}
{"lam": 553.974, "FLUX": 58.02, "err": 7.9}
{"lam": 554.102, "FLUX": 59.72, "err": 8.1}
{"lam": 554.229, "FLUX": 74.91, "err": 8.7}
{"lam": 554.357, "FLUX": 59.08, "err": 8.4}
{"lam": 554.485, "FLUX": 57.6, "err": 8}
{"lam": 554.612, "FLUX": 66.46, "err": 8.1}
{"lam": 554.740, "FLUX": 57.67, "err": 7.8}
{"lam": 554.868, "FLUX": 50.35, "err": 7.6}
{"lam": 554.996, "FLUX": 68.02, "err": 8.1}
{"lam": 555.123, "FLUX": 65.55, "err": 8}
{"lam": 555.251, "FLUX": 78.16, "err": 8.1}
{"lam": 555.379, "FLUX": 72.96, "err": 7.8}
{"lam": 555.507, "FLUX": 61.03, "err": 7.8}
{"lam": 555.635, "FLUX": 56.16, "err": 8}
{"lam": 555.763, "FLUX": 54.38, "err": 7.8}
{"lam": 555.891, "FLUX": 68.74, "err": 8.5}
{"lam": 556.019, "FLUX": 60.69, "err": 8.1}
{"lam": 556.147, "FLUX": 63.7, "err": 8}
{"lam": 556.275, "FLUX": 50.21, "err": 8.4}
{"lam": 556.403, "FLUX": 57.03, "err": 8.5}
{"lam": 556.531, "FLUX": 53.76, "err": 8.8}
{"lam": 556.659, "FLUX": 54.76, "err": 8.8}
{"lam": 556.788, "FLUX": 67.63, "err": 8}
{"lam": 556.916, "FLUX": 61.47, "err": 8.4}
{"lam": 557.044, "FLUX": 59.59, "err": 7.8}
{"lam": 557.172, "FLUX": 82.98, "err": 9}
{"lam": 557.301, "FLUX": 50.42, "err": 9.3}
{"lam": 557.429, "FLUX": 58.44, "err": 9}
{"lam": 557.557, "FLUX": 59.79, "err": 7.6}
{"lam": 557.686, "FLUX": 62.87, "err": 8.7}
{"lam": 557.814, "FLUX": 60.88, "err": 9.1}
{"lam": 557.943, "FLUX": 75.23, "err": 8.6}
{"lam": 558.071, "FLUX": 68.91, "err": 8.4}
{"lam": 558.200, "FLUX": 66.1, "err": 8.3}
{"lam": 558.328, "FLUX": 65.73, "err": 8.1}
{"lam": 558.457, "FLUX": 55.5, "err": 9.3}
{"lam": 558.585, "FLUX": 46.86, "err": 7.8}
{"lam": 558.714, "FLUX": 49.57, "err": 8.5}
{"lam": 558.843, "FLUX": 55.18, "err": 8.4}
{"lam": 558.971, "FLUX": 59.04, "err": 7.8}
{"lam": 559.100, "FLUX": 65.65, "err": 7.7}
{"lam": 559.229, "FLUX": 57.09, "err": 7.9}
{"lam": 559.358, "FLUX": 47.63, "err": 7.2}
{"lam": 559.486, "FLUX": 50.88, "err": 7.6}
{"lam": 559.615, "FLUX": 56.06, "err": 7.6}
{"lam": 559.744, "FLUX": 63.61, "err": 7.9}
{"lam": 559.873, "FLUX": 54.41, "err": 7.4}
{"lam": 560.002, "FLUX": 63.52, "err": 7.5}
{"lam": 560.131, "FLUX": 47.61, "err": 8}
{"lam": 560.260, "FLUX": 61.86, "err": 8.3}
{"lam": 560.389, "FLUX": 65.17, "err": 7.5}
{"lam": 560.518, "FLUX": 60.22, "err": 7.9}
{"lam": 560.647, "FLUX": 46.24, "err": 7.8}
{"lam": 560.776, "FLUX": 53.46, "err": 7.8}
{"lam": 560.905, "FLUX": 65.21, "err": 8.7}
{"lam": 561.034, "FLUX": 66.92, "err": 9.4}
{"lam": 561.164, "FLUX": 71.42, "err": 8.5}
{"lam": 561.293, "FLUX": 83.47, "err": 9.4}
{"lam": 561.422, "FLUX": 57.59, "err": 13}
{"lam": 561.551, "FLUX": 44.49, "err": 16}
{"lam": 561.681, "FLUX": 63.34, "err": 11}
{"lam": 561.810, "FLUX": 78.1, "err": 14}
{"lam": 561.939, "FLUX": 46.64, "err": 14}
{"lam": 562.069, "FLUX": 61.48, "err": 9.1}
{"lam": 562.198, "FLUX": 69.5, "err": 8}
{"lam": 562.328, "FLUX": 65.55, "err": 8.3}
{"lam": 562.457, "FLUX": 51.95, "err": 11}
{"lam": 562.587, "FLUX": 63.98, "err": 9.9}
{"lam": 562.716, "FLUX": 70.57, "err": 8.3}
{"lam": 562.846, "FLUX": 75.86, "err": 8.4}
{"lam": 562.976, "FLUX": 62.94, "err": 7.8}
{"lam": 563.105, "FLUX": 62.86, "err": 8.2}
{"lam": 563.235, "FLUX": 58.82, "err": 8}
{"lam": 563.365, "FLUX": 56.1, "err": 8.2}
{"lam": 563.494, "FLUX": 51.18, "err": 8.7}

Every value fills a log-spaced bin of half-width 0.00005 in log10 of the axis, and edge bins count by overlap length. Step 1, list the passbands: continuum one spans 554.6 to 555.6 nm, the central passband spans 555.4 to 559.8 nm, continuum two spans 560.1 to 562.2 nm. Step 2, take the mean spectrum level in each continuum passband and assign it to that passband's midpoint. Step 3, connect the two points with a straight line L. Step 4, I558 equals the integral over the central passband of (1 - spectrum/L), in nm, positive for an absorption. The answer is 0.25 nm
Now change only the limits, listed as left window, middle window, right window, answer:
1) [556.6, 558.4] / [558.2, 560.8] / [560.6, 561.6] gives 0.25 nm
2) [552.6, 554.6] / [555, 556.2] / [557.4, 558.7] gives -0.12 nm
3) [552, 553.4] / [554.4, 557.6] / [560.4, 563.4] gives -0.22 nm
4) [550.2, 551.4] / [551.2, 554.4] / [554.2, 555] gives 0.11 nm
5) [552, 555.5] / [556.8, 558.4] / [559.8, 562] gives -0.12 nm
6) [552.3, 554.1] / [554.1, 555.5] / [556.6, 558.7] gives -0.19 nm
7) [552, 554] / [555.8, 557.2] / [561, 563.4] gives -0.06 nm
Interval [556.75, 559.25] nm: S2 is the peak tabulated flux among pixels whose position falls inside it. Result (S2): 82.98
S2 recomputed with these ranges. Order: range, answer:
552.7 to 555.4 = 78.16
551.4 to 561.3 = 83.47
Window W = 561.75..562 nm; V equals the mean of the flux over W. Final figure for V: 62.4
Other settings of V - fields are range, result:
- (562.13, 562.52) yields 62.4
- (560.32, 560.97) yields 58.1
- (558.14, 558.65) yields 58.5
